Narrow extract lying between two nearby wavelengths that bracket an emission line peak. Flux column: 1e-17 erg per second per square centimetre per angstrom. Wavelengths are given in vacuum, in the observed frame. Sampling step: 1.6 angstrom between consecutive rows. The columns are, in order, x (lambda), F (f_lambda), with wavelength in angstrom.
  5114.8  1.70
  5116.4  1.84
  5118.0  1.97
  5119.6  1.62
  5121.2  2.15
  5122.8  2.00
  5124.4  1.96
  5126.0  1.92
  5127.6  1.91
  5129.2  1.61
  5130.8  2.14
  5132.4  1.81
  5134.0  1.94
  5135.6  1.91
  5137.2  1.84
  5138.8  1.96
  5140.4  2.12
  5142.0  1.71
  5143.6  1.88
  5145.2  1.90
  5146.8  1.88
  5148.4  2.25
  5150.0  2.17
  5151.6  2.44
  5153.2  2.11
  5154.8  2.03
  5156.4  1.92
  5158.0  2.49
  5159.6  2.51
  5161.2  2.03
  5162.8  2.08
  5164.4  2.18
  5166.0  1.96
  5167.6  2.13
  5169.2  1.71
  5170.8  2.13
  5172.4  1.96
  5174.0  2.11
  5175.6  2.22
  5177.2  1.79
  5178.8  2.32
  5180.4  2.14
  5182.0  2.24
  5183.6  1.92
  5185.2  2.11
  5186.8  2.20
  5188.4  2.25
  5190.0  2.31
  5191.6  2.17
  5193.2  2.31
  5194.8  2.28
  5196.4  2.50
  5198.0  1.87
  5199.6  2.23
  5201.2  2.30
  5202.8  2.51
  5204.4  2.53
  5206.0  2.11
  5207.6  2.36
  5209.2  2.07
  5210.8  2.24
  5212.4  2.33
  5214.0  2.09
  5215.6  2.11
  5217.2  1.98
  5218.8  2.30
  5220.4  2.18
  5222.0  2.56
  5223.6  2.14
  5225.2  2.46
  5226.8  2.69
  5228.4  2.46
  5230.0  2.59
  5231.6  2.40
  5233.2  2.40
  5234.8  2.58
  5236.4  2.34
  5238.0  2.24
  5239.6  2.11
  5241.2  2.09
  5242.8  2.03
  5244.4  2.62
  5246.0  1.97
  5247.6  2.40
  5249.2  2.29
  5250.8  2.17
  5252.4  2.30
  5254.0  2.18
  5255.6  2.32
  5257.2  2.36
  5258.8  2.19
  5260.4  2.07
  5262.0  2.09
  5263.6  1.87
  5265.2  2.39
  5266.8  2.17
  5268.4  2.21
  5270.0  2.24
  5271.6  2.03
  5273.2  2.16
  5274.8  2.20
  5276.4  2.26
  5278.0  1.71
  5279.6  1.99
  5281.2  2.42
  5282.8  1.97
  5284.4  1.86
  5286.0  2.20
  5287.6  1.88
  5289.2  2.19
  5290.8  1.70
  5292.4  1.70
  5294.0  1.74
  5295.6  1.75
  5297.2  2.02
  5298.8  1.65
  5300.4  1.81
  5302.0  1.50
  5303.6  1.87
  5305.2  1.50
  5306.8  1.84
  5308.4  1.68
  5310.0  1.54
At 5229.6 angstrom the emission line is C III]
